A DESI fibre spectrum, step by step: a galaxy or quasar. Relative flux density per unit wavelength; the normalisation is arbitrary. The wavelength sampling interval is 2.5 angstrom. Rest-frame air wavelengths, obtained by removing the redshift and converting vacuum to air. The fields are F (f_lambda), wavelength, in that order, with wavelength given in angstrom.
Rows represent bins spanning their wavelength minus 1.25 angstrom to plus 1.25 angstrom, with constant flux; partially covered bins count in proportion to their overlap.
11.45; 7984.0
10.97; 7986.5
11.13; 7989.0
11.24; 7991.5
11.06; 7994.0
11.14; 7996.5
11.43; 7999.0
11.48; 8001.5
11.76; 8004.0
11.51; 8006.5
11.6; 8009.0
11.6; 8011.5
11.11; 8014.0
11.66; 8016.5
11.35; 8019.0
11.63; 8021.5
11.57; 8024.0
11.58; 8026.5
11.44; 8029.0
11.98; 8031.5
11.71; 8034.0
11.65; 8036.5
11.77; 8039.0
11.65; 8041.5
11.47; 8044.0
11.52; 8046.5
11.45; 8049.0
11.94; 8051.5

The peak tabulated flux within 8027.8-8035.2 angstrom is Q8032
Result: 11.98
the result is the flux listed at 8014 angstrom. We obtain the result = 11.11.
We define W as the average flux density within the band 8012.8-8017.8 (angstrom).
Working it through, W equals 11.4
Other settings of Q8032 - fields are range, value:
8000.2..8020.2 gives 11.76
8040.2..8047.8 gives 11.65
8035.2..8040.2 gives 11.77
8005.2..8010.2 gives 11.6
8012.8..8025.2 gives 11.66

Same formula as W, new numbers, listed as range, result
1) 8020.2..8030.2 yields 11.6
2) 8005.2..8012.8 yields 11.6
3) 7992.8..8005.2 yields 11.4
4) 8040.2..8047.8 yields 11.5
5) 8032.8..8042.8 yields 11.7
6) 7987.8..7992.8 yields 11.2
